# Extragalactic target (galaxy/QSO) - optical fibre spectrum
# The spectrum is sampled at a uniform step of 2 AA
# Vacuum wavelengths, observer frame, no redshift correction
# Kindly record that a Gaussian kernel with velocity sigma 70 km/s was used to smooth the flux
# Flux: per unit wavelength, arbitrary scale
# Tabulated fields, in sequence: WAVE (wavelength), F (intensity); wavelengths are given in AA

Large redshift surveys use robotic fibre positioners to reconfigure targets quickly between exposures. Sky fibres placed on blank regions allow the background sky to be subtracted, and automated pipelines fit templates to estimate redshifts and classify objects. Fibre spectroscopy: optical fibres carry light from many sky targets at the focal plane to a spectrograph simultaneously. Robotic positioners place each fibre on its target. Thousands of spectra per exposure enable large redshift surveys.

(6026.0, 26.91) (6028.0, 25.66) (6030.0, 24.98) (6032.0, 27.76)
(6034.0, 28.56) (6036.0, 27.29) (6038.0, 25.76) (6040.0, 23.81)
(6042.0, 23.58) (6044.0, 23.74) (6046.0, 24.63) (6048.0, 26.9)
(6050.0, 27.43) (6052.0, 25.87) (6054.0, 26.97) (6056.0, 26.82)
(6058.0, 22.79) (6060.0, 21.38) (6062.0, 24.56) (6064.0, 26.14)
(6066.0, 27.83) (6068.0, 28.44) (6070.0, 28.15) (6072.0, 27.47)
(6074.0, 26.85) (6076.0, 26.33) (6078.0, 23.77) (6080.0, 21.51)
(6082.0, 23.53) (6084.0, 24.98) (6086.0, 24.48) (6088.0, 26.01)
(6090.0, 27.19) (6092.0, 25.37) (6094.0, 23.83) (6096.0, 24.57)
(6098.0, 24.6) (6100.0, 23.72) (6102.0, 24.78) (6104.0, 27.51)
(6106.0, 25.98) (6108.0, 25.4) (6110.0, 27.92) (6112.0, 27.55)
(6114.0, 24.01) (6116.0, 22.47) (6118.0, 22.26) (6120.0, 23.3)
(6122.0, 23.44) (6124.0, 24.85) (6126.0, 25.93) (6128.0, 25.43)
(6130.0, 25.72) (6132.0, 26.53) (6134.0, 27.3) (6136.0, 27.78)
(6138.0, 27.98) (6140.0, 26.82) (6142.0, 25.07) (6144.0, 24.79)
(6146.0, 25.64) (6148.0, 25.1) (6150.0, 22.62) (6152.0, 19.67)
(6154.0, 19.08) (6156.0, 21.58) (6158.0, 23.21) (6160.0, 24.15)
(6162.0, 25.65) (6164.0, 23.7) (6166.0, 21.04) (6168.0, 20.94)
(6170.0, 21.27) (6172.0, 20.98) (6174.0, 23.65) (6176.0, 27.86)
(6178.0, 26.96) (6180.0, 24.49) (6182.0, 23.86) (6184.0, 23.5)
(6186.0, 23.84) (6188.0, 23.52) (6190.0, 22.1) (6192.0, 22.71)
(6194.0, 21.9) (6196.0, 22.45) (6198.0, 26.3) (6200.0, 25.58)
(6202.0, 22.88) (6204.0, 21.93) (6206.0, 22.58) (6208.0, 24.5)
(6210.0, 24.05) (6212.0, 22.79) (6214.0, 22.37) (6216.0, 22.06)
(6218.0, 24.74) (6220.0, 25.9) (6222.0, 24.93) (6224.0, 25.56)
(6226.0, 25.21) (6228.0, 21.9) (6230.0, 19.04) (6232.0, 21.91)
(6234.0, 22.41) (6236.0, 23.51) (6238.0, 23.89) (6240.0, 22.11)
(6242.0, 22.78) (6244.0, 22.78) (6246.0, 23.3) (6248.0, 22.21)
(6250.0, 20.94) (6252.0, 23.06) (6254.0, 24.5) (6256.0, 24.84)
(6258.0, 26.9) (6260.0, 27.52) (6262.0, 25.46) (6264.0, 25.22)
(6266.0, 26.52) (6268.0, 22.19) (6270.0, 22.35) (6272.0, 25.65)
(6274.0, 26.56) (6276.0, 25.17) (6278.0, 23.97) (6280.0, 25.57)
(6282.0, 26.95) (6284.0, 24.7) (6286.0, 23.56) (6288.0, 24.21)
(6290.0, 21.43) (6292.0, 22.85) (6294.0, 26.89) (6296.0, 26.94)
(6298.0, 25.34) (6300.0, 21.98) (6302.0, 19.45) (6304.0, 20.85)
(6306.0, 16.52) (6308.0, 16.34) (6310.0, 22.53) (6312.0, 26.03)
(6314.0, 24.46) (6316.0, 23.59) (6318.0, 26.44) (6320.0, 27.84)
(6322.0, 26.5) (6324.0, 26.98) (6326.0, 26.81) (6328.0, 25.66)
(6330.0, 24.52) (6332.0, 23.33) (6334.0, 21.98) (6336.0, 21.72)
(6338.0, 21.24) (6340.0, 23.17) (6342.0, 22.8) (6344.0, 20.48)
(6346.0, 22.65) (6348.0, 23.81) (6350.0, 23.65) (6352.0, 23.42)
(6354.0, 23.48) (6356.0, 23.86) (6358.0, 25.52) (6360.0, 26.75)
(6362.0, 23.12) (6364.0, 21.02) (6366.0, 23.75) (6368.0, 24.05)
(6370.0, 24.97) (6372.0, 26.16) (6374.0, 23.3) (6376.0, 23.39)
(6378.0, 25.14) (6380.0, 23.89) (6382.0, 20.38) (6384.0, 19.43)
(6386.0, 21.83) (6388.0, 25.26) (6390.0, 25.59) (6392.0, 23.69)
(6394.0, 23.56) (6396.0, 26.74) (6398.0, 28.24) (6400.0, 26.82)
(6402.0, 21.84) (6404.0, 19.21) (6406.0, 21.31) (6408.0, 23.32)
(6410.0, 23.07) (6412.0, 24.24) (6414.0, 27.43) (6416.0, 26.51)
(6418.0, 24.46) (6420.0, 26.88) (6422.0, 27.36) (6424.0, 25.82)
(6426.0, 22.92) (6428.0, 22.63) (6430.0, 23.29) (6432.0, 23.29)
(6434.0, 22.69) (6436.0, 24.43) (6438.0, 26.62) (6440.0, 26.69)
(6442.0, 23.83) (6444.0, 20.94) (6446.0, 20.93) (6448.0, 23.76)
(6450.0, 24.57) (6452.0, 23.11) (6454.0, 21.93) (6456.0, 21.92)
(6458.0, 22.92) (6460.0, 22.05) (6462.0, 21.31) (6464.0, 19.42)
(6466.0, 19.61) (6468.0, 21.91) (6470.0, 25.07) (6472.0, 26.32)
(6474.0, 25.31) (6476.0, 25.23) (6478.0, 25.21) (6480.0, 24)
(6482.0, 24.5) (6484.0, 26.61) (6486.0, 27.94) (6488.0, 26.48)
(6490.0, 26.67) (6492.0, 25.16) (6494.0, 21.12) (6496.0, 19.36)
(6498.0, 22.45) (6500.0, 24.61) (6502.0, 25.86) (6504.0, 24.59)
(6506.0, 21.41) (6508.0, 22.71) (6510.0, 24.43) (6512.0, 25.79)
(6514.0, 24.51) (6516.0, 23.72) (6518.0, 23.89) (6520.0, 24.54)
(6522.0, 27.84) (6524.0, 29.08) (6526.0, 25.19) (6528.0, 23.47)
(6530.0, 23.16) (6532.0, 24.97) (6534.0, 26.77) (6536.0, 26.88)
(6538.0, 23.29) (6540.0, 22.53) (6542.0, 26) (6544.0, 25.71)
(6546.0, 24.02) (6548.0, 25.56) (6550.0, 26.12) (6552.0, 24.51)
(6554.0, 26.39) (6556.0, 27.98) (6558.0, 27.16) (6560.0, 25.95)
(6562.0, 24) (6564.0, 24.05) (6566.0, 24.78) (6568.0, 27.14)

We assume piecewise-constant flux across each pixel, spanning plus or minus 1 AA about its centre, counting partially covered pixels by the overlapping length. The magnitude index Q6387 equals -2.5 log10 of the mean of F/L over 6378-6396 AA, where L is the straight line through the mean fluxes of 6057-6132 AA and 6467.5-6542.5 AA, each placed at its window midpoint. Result 0.070 mag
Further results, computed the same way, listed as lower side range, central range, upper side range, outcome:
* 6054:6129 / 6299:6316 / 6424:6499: 0.15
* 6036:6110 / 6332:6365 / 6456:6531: 0.07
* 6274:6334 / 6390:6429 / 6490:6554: -0.01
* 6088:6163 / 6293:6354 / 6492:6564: 0.06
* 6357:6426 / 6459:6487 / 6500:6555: 0.03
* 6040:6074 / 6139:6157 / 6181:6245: 0.04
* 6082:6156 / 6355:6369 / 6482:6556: 0.04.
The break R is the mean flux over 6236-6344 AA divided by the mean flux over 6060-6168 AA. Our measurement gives 1.0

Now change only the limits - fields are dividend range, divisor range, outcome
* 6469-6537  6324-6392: 1.05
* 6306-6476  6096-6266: 0.99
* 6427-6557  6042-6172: 0.98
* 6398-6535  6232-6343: 1.01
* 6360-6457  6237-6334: 0.99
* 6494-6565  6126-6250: 1.04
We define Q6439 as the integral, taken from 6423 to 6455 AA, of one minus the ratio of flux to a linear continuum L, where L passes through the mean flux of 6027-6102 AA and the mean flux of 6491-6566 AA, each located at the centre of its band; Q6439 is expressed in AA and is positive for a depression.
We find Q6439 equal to 1.65 AA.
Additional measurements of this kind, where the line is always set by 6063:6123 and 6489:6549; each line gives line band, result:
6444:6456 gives 0.98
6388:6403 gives -0.29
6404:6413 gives 0.78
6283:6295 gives 0.48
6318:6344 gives 0.58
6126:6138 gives -0.66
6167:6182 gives 0.84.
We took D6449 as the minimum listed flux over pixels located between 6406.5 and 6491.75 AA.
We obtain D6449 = 19.42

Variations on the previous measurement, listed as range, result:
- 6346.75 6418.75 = 19.21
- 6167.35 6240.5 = 19.04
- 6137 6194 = 19.08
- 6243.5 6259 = 20.94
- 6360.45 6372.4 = 21.02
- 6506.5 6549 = 22.53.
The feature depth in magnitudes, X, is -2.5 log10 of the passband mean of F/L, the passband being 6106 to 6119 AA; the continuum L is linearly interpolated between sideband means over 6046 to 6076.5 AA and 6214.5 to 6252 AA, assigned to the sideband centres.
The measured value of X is 0.01 mag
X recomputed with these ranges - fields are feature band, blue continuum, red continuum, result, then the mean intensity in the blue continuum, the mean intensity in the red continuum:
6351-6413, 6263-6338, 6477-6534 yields 0.02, 24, 24.7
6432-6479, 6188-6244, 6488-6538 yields 0.04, 23.3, 24.5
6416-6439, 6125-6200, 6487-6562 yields 0.00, 24.1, 24.9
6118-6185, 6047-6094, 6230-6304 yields 0.03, 25.6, 23.9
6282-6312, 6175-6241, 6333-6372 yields 0.04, 23.6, 23.3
